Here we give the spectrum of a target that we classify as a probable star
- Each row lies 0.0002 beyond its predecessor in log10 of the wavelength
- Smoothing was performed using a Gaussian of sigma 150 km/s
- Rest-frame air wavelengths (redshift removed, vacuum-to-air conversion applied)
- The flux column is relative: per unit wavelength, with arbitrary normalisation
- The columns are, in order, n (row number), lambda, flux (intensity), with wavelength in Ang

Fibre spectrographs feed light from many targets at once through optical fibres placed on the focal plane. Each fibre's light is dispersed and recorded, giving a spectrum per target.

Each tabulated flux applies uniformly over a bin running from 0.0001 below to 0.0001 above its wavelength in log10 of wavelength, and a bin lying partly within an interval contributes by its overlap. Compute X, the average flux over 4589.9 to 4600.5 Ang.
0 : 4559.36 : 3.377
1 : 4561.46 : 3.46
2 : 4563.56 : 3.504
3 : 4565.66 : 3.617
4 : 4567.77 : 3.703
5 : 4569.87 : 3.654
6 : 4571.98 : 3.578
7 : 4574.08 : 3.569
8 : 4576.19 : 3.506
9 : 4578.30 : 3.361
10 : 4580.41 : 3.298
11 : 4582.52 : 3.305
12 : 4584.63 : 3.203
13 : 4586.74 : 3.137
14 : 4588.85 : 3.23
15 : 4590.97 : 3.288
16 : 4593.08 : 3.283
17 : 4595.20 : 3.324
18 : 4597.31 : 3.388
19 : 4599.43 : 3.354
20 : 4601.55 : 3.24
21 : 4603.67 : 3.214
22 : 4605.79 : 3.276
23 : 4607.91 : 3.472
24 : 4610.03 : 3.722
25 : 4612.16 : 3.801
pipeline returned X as 3.33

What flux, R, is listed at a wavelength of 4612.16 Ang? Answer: 3.801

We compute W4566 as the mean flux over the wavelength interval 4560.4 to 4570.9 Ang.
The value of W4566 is 3.59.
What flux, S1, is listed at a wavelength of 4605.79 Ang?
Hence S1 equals 3.276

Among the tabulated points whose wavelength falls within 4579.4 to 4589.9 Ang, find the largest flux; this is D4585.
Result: 3.305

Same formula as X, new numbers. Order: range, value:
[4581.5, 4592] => 3.23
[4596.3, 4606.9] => 3.29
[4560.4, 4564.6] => 3.48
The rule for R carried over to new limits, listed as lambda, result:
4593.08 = 3.283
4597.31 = 3.388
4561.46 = 3.46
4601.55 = 3.24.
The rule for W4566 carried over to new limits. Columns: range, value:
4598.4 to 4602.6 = 3.3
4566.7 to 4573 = 3.64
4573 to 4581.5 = 3.43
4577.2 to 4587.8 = 3.26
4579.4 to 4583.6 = 3.3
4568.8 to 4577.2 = 3.58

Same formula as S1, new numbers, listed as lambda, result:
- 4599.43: 3.354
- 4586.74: 3.137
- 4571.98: 3.578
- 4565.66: 3.617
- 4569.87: 3.654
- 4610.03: 3.722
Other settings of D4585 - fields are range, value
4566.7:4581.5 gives 3.703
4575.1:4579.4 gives 3.506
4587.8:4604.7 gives 3.388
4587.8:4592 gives 3.288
